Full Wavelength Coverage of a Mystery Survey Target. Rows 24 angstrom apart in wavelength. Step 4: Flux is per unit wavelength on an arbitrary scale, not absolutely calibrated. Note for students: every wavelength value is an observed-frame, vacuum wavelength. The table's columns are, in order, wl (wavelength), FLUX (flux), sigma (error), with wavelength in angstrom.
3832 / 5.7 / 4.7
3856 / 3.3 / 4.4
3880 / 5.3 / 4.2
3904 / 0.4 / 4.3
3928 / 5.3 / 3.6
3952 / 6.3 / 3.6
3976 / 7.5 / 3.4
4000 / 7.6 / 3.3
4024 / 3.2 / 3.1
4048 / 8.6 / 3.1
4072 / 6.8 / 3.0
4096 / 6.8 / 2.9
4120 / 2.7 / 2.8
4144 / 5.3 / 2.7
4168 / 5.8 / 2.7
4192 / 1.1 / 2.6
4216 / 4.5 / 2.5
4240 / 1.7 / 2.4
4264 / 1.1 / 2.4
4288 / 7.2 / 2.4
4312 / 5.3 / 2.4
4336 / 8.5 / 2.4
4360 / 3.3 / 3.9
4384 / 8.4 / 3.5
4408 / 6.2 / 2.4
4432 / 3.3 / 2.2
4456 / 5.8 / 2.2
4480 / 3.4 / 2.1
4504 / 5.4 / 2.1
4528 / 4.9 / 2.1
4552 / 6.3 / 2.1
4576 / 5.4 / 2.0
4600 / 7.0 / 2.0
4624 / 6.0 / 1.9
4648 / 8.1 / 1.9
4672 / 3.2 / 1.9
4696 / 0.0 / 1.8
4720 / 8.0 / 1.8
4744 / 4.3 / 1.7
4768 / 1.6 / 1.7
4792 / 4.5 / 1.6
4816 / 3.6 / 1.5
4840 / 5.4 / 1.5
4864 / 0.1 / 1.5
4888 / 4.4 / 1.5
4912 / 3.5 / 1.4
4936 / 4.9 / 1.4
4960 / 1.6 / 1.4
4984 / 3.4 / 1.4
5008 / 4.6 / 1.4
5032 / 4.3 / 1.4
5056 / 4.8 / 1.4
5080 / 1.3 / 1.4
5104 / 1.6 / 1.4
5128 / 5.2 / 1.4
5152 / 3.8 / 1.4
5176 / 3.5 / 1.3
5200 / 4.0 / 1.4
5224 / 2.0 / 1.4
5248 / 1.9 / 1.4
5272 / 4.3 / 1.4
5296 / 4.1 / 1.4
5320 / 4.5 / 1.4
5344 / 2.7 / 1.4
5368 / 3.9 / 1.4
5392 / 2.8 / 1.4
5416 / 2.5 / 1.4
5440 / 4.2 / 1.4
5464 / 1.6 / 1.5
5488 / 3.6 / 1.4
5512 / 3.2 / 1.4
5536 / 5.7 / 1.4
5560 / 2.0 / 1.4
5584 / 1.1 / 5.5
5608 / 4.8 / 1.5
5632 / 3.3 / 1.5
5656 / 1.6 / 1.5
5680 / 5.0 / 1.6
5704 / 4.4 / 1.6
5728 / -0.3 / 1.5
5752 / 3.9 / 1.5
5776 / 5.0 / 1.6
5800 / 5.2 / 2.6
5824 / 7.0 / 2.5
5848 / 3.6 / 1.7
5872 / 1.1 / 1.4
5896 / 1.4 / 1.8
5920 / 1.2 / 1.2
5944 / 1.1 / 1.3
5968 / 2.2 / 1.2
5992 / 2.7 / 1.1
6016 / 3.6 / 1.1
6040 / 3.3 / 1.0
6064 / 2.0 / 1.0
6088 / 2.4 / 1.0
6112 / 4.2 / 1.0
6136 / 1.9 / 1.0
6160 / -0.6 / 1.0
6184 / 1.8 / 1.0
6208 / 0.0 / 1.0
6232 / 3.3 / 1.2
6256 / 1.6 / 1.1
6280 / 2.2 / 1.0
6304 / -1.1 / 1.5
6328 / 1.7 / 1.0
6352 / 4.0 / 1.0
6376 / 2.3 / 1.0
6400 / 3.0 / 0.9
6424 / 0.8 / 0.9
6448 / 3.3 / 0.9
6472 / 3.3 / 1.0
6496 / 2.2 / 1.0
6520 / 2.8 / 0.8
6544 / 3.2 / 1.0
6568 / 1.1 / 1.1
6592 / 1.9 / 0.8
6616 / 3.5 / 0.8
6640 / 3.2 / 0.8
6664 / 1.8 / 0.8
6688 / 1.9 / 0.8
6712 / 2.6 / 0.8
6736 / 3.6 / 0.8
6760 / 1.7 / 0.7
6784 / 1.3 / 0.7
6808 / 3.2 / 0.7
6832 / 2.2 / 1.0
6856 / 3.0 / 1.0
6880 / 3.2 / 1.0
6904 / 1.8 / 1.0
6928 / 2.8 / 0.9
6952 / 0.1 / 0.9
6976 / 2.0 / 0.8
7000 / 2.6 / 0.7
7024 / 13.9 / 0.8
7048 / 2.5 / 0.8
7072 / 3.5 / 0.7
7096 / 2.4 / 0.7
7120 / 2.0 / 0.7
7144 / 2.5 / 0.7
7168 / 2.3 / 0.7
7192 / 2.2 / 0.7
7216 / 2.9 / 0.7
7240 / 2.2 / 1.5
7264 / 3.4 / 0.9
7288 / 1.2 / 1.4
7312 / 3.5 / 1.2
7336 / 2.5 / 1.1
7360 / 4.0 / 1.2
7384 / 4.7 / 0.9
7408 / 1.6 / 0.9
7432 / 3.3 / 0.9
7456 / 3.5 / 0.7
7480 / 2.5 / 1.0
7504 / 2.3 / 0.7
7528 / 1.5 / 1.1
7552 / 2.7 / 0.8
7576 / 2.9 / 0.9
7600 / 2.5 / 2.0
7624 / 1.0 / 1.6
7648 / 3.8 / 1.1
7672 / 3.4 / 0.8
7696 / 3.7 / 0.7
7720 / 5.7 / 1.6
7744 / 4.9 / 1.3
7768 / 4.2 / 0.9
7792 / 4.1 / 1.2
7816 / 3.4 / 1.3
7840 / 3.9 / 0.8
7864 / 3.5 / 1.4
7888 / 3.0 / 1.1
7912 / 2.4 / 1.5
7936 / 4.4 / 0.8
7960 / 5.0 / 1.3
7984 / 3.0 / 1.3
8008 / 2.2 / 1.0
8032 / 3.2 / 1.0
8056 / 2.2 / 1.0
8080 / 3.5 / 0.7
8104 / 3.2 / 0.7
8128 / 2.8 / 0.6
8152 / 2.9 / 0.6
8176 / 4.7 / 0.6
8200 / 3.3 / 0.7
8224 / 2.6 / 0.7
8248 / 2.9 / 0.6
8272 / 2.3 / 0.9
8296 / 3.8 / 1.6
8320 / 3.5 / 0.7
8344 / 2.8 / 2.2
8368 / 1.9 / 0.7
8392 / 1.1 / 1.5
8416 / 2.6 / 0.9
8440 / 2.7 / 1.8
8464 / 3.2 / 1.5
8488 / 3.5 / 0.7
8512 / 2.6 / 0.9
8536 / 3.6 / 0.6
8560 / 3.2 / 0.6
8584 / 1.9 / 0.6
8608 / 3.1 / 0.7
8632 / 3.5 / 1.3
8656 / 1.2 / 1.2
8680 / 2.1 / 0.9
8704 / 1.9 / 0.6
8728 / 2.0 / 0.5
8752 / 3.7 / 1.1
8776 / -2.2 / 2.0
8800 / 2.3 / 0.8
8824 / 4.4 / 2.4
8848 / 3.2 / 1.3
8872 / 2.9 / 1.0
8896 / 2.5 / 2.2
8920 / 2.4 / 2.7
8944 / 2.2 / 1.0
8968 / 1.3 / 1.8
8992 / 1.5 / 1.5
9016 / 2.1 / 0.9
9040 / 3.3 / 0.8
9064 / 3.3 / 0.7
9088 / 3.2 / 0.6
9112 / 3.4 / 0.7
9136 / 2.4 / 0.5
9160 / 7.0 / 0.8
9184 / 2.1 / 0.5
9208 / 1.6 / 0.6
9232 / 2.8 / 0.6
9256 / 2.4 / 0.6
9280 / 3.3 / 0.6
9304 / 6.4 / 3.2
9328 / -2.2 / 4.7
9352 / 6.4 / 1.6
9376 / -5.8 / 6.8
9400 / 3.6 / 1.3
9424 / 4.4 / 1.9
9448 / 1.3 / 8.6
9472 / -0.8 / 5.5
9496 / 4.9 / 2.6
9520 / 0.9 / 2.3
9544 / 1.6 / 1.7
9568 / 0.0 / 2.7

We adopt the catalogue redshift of 0.886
